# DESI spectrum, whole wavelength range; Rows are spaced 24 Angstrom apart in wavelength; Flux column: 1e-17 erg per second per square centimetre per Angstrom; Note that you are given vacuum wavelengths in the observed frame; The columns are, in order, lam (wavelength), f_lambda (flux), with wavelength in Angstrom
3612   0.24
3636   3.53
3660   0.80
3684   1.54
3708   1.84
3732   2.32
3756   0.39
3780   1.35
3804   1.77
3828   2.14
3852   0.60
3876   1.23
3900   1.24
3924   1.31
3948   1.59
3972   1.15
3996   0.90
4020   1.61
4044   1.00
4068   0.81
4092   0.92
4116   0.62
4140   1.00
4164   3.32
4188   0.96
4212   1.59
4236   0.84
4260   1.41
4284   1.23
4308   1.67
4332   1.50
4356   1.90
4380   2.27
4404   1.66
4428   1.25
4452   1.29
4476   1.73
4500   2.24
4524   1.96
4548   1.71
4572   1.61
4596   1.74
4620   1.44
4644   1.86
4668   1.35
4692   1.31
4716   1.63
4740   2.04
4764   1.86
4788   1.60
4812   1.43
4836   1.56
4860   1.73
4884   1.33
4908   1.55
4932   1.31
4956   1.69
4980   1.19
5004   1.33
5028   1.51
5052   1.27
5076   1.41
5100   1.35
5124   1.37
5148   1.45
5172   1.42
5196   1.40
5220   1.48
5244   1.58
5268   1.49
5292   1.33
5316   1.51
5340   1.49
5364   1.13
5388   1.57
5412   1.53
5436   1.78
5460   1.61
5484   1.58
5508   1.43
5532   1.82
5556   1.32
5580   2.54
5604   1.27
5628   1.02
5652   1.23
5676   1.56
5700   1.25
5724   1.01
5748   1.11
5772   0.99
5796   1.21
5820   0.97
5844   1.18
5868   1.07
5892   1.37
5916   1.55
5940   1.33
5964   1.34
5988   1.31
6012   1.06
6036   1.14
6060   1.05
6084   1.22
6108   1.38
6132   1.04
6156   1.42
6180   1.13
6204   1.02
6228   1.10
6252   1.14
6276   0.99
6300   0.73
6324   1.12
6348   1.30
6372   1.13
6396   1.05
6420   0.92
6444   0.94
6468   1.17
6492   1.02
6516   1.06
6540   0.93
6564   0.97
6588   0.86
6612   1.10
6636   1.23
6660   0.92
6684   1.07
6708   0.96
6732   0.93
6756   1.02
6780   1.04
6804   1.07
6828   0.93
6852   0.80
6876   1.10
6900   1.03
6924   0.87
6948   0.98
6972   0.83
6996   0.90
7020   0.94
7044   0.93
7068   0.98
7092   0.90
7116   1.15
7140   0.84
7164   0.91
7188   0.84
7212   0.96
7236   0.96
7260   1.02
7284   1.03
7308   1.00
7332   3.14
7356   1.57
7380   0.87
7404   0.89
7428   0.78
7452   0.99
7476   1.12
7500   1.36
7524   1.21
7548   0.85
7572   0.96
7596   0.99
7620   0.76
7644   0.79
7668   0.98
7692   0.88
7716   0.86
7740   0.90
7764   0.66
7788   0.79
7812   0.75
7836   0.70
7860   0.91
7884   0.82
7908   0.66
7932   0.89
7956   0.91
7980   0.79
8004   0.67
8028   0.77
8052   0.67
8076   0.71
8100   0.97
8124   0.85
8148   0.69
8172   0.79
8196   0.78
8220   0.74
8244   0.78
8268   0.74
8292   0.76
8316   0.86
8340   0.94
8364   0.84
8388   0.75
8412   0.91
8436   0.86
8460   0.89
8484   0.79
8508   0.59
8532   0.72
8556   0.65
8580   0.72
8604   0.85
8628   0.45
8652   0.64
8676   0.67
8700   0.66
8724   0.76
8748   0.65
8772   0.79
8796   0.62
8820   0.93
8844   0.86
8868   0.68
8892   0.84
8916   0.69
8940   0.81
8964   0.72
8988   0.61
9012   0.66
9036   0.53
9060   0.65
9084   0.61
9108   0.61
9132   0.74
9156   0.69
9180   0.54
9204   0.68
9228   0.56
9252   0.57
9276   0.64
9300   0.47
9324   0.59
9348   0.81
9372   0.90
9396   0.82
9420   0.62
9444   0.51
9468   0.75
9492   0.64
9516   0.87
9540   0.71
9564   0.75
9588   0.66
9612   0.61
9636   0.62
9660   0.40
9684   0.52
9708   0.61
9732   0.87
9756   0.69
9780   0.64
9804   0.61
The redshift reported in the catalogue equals 0.12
